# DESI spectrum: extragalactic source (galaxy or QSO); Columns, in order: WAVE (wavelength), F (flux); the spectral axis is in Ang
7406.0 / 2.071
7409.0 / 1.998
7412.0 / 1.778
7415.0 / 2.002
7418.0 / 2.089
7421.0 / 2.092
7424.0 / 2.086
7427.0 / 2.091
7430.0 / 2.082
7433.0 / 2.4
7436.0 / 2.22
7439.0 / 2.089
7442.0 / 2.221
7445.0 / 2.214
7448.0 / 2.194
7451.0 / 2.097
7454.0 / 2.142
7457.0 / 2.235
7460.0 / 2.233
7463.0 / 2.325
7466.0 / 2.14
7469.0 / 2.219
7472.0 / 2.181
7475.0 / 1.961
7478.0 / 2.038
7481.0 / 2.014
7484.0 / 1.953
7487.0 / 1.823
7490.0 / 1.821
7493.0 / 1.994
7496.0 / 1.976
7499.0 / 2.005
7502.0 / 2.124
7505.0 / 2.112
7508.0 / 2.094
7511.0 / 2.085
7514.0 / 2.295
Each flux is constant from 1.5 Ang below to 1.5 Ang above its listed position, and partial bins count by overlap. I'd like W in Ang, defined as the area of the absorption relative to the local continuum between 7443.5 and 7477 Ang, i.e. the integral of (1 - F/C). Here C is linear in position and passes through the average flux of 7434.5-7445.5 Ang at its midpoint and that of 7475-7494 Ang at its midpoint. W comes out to -1.7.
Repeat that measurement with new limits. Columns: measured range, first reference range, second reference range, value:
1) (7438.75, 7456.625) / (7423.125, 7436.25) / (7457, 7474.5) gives 0.2 Ang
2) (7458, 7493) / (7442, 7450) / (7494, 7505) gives 0.9 Ang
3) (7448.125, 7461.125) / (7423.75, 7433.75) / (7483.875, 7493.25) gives -0.9 Ang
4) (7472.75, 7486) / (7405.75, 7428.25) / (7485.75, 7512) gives 0.1 Ang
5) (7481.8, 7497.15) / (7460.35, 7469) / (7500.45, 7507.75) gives 1.7 Ang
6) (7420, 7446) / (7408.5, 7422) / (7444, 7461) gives -1.1 Ang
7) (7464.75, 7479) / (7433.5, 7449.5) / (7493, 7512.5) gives 0.1 Ang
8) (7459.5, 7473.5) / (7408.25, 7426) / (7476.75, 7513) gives -1.5 Ang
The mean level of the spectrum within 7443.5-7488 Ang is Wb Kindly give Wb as 2.12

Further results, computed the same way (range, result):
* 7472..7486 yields 2.01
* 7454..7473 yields 2.22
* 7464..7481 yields 2.11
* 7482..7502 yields 1.95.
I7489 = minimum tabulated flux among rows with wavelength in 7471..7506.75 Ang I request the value 1.821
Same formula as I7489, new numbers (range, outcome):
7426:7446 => 2.082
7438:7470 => 2.089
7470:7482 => 1.961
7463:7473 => 2.14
